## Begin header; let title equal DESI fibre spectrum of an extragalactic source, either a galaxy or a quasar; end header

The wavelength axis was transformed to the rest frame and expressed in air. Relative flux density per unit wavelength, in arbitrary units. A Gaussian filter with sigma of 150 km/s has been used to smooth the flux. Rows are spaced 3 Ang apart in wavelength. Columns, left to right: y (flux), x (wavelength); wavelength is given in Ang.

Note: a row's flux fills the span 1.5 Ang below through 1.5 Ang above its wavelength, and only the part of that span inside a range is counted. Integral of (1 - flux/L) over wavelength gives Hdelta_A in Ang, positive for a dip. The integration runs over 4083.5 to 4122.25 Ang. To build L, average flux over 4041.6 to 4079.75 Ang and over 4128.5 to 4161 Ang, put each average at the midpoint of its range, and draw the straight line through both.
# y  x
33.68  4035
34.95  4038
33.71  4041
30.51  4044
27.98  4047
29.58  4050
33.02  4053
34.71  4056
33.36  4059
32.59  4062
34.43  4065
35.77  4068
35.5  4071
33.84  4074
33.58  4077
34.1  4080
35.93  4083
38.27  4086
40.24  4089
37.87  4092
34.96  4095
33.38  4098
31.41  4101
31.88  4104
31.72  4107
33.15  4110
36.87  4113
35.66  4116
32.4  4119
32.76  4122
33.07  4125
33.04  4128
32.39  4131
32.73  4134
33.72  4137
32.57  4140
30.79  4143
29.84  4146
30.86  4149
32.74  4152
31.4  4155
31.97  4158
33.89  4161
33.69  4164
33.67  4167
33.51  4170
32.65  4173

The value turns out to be -2.7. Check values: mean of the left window 33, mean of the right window 32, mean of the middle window 34.8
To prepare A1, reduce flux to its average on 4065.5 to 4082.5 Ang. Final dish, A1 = 34.6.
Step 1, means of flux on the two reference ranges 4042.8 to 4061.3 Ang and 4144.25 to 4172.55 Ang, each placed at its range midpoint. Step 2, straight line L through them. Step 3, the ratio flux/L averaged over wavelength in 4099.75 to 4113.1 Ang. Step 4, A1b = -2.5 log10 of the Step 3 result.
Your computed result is -0.021 mag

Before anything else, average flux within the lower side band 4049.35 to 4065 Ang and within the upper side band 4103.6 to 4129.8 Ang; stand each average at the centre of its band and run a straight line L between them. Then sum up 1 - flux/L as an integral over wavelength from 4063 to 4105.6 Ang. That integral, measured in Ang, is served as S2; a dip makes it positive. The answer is -2.4 Ang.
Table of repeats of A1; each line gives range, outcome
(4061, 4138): 34.3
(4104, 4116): 33.9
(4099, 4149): 32.7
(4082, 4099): 36.9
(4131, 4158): 31.9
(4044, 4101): 34.2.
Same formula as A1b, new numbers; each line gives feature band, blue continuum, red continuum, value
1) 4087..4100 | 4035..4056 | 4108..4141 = -0.11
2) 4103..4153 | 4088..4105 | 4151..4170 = 0.04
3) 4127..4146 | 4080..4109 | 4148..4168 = 0.04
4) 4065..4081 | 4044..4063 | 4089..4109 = -0.06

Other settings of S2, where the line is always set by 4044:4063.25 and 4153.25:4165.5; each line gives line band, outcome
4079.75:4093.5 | -2.4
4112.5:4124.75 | -0.7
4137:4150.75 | 0.5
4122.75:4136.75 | -0.2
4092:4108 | -0.5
